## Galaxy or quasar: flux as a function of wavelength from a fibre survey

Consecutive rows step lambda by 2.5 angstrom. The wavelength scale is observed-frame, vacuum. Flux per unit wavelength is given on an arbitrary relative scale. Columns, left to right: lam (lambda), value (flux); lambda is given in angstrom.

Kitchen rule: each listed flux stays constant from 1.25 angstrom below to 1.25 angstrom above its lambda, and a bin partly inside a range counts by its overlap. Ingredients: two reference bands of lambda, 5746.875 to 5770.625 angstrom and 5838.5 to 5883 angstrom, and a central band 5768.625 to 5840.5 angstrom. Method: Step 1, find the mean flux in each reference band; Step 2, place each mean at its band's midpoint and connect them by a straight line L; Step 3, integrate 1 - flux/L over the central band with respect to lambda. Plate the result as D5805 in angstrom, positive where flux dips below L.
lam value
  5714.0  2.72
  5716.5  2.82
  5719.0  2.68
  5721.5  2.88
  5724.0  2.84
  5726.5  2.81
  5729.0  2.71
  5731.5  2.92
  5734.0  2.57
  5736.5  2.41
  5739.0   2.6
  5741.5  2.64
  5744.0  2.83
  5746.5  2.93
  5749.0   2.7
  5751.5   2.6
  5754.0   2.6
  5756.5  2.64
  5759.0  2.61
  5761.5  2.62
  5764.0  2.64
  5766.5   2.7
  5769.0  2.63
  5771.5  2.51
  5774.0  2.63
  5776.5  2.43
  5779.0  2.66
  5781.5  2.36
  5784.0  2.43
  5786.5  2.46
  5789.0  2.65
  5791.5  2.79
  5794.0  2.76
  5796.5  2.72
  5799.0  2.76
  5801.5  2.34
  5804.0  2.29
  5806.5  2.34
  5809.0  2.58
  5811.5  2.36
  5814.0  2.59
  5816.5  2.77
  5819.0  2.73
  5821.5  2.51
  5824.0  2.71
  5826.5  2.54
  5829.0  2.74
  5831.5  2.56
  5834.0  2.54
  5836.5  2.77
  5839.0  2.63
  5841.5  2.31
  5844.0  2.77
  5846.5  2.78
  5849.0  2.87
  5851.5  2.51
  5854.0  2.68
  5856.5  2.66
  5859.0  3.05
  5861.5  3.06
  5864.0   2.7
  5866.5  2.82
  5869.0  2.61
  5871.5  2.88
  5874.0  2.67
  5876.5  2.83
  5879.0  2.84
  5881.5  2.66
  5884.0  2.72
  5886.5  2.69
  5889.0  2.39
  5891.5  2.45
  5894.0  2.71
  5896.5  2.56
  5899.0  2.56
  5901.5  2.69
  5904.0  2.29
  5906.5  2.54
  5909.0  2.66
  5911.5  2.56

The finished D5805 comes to 3.0 angstrom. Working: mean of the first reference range 2.65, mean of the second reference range 2.74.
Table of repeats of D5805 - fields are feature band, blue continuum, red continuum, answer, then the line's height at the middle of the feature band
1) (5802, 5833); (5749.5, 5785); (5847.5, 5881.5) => 1.5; 2.68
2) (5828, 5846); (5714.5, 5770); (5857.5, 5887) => 1.0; 2.77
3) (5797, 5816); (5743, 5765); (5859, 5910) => 1.4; 2.68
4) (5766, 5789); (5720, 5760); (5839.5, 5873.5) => 1.5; 2.72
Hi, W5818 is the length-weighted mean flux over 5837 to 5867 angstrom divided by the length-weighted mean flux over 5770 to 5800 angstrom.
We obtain 1.1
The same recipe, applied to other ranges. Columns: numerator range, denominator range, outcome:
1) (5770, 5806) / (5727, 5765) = 0.96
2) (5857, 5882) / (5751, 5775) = 1.07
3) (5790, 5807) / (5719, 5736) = 0.93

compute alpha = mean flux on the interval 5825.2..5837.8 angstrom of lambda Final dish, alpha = 2.63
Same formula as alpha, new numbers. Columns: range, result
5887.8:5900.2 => 2.53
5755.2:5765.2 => 2.63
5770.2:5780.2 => 2.56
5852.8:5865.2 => 2.83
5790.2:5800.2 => 2.76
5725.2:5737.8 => 2.68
